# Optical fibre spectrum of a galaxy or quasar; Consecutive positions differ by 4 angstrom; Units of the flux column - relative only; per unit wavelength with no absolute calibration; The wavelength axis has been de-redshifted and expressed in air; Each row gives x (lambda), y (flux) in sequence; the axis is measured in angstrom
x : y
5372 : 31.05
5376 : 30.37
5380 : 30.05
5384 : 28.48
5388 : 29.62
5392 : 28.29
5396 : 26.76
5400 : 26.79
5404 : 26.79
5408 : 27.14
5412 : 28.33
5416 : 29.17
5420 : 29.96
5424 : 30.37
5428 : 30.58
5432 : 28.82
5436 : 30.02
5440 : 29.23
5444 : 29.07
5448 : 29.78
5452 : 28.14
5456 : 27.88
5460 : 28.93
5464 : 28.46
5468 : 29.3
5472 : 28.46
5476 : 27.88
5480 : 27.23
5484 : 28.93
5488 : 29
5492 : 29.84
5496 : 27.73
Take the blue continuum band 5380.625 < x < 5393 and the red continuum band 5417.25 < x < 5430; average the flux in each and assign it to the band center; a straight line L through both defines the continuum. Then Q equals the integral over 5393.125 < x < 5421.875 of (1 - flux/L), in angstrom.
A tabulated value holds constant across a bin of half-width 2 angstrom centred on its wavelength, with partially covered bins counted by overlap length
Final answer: 1.8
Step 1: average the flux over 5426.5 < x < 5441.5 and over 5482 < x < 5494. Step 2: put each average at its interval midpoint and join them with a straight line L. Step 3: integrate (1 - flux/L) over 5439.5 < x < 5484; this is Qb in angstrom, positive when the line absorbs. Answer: 1.3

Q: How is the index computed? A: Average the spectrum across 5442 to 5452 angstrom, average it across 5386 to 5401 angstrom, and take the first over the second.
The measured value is 1.04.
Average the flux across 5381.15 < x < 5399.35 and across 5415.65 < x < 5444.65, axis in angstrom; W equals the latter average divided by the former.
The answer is 1.05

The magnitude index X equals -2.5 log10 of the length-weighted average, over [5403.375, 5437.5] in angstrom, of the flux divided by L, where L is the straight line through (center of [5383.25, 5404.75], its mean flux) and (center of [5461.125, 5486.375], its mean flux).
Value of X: -0.04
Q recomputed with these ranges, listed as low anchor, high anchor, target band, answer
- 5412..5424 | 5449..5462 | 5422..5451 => -0.7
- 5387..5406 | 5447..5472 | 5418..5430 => -1.0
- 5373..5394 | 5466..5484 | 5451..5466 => 0.1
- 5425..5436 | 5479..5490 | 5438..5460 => 0.4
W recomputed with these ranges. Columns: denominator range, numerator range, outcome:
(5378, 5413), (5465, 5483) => 1.01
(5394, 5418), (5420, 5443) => 1.08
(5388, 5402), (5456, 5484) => 1.03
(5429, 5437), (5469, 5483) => 0.95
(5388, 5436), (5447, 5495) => 1.00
